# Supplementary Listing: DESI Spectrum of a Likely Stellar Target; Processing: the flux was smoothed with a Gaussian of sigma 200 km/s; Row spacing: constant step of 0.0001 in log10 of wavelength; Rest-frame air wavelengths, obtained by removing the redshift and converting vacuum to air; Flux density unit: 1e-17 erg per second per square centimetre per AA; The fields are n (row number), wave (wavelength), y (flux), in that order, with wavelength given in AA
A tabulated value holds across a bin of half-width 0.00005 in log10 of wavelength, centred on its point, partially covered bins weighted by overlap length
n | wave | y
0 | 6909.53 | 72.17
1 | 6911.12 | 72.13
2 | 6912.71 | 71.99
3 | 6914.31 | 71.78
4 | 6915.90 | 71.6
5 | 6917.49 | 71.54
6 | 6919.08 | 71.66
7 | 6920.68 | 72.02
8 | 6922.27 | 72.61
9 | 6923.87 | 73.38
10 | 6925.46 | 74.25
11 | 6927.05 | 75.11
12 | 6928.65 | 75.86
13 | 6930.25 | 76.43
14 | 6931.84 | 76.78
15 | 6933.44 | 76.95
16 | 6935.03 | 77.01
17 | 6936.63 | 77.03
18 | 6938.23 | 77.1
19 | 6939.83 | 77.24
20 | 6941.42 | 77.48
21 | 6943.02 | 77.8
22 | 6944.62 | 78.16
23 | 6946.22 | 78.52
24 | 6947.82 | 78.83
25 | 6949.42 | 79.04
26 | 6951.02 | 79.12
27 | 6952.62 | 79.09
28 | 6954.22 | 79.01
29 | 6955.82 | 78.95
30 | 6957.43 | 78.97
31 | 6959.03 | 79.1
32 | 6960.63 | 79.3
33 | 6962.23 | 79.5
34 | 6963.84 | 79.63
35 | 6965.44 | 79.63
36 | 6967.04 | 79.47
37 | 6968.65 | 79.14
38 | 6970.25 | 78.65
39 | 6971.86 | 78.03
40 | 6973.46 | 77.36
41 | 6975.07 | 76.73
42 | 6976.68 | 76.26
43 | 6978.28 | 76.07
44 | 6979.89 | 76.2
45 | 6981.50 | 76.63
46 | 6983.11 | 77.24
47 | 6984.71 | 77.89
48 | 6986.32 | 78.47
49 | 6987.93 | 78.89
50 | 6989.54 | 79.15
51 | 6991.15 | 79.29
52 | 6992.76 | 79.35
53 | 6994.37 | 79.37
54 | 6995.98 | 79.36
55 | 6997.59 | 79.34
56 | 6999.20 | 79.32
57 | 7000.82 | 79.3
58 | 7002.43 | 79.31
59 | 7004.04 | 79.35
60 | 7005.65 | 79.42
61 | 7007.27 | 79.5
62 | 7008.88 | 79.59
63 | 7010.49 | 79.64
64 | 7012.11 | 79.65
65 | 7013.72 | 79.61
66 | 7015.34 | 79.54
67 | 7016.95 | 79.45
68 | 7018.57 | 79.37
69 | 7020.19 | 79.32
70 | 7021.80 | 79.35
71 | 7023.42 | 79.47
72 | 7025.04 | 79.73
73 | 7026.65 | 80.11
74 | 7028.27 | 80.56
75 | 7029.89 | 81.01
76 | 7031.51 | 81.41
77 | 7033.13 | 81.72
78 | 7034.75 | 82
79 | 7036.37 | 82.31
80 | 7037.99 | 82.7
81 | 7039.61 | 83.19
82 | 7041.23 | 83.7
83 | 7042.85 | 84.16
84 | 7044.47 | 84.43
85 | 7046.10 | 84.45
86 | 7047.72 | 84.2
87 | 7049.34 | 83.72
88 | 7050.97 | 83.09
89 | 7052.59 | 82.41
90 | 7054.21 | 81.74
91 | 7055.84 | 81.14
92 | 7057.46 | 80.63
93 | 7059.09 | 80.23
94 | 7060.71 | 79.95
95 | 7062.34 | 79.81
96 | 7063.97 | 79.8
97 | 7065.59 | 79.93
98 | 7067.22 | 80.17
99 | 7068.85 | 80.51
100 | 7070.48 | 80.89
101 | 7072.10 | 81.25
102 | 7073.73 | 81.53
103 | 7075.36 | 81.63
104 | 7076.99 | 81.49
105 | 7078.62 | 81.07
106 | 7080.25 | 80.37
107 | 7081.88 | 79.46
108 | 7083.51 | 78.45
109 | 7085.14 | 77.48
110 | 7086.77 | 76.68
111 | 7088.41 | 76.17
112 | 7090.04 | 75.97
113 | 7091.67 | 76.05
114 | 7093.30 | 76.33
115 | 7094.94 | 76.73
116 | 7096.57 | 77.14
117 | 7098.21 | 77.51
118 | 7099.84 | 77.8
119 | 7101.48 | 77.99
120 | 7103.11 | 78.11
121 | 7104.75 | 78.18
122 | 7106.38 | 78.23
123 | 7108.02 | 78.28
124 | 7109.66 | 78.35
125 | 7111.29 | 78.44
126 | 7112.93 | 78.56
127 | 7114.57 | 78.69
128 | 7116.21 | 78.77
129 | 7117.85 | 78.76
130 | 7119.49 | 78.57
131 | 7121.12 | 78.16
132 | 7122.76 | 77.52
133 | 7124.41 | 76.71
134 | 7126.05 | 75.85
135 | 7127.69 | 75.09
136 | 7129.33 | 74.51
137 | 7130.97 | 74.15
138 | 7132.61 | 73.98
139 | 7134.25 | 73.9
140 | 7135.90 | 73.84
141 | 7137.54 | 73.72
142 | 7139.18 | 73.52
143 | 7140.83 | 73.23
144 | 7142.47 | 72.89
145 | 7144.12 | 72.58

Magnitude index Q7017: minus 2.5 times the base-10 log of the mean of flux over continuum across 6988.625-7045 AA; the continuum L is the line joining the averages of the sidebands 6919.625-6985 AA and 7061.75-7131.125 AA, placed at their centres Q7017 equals -0.04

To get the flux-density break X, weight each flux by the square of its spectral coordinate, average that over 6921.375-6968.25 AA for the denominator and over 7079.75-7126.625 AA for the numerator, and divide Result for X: 1.05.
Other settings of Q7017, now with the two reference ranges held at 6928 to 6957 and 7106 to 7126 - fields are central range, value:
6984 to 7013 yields -0.018 mag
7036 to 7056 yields -0.071 mag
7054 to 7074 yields -0.034 mag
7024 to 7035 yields -0.039 mag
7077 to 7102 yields 0.004 mag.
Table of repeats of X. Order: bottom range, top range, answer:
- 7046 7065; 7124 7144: 0.93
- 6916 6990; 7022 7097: 1.08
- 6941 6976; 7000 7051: 1.05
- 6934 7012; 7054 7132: 1.03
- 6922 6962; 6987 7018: 1.04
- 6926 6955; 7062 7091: 1.07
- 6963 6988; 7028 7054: 1.08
